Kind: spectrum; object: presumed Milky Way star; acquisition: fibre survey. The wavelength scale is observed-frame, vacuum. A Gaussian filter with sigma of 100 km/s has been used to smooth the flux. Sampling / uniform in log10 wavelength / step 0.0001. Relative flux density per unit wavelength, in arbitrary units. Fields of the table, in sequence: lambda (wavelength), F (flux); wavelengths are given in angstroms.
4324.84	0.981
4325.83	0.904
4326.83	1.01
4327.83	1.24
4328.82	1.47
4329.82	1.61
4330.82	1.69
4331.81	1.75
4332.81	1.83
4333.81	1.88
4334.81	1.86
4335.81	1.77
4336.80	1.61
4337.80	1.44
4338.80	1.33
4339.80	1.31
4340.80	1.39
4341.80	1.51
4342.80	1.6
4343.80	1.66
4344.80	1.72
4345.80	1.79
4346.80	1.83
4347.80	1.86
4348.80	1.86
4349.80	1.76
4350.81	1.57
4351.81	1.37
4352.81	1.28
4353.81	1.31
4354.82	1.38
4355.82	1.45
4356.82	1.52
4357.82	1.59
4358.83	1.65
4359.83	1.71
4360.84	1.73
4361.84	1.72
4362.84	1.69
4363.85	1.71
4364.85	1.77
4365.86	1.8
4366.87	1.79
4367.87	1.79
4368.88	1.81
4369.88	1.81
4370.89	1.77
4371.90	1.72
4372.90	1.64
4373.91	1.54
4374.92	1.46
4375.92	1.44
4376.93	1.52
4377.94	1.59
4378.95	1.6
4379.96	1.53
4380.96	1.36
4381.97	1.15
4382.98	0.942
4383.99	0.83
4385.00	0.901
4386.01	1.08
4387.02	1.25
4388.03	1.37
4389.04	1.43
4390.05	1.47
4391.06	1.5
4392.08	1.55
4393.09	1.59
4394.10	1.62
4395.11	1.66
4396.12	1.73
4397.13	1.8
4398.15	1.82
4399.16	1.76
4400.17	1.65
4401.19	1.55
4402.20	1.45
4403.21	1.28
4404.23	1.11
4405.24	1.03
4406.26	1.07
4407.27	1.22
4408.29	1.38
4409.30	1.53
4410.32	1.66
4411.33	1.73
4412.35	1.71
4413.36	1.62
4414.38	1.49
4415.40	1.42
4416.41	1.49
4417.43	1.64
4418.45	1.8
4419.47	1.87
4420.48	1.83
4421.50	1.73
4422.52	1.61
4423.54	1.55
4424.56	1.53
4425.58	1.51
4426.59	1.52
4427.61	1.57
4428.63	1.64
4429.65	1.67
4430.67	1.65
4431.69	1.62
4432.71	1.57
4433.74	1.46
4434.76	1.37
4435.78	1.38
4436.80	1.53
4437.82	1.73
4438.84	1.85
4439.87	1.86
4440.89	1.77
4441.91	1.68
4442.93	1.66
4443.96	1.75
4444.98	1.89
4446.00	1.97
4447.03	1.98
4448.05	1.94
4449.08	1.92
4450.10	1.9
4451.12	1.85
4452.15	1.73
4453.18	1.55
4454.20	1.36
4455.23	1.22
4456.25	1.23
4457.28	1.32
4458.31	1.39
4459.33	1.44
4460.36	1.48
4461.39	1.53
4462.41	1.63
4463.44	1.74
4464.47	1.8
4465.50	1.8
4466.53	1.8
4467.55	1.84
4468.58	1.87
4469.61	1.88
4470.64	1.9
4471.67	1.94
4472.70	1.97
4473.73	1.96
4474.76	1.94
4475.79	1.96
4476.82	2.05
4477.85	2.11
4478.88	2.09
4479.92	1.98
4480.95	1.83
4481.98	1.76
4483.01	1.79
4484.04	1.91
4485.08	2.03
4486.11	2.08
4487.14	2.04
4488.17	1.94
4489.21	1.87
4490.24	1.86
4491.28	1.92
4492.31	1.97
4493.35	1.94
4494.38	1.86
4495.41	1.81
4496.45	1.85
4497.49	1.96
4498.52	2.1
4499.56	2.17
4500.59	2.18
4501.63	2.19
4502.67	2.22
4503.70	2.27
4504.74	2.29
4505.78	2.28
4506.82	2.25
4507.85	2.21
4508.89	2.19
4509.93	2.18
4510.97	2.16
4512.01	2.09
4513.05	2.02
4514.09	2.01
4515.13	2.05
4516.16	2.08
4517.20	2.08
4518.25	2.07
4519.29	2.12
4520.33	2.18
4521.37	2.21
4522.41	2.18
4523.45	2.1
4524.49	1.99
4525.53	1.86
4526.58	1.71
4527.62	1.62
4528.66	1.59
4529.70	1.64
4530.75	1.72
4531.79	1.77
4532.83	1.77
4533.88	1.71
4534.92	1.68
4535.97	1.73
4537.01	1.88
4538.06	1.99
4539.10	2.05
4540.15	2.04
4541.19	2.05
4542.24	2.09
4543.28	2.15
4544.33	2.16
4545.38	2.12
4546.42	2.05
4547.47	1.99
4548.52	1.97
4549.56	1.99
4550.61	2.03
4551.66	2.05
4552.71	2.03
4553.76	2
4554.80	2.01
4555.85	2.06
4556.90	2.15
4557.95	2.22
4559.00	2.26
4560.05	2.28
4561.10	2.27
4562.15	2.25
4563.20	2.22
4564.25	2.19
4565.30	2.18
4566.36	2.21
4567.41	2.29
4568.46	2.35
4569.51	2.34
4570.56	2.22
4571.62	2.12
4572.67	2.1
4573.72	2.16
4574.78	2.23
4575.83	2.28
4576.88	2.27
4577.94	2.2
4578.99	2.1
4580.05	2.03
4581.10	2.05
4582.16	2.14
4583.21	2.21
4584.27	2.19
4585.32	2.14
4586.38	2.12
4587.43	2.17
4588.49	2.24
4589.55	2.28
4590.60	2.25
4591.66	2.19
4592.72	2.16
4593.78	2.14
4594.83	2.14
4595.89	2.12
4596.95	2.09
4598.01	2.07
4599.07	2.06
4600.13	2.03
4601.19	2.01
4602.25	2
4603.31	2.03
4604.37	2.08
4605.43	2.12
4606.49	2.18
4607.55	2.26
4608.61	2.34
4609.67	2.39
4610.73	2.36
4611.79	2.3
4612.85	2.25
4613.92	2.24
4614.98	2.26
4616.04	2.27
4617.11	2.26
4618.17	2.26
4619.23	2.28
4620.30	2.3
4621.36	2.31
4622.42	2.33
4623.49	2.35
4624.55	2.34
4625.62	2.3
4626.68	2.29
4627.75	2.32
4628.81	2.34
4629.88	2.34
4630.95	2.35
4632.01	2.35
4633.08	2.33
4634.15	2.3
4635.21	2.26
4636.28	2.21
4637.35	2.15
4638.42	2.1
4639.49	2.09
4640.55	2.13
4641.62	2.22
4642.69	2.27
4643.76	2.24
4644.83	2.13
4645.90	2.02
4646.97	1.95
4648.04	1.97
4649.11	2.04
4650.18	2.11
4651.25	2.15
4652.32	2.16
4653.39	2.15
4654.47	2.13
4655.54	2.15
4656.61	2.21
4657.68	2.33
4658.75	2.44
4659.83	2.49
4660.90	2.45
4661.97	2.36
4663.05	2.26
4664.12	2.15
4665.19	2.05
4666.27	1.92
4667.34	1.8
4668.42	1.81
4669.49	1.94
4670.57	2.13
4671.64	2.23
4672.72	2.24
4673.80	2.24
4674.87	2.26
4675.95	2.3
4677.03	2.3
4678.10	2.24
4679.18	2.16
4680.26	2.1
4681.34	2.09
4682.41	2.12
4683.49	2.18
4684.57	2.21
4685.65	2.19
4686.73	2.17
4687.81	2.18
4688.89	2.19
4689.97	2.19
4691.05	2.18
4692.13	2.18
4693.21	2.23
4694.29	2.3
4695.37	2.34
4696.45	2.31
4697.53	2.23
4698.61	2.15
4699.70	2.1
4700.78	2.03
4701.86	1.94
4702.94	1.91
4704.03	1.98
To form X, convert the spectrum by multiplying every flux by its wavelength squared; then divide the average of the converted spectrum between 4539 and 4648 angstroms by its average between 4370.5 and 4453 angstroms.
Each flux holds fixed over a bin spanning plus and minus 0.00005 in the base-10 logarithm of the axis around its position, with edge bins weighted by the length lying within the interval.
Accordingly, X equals 1.51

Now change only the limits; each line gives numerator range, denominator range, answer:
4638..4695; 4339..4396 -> 1.61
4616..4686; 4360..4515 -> 1.41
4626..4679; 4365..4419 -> 1.64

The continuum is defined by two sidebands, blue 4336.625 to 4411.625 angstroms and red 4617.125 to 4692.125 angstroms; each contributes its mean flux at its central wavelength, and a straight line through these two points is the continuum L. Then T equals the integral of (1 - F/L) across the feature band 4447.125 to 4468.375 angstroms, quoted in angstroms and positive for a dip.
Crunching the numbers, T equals 1.1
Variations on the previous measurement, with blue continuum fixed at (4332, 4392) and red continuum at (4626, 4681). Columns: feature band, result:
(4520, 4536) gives 0.61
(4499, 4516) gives -2.73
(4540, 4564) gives -1.71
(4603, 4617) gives -0.98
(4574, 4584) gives -0.70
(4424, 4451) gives 0.42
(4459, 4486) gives -0.89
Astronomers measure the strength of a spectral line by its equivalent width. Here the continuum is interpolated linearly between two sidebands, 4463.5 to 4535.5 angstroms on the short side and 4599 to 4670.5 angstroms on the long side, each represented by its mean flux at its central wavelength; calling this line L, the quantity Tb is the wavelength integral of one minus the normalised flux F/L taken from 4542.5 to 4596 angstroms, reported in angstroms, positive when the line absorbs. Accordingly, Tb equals -1.7 angstroms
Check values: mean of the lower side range 1.97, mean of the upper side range 2.2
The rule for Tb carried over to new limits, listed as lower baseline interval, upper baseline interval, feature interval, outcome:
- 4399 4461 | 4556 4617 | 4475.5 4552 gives -3.8 angstroms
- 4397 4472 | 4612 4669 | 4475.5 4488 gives -1.5 angstroms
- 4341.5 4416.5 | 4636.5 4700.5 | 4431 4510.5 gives -4.9 angstroms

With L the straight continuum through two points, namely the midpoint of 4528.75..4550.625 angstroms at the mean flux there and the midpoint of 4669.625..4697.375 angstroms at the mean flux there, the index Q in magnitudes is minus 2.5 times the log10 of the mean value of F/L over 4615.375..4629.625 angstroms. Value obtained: -0.11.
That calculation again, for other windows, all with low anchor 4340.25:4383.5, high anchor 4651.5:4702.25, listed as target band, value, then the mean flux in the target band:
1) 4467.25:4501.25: -0.07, 1.95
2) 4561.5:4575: -0.12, 2.22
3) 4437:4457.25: 0.02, 1.72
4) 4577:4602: -0.06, 2.14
